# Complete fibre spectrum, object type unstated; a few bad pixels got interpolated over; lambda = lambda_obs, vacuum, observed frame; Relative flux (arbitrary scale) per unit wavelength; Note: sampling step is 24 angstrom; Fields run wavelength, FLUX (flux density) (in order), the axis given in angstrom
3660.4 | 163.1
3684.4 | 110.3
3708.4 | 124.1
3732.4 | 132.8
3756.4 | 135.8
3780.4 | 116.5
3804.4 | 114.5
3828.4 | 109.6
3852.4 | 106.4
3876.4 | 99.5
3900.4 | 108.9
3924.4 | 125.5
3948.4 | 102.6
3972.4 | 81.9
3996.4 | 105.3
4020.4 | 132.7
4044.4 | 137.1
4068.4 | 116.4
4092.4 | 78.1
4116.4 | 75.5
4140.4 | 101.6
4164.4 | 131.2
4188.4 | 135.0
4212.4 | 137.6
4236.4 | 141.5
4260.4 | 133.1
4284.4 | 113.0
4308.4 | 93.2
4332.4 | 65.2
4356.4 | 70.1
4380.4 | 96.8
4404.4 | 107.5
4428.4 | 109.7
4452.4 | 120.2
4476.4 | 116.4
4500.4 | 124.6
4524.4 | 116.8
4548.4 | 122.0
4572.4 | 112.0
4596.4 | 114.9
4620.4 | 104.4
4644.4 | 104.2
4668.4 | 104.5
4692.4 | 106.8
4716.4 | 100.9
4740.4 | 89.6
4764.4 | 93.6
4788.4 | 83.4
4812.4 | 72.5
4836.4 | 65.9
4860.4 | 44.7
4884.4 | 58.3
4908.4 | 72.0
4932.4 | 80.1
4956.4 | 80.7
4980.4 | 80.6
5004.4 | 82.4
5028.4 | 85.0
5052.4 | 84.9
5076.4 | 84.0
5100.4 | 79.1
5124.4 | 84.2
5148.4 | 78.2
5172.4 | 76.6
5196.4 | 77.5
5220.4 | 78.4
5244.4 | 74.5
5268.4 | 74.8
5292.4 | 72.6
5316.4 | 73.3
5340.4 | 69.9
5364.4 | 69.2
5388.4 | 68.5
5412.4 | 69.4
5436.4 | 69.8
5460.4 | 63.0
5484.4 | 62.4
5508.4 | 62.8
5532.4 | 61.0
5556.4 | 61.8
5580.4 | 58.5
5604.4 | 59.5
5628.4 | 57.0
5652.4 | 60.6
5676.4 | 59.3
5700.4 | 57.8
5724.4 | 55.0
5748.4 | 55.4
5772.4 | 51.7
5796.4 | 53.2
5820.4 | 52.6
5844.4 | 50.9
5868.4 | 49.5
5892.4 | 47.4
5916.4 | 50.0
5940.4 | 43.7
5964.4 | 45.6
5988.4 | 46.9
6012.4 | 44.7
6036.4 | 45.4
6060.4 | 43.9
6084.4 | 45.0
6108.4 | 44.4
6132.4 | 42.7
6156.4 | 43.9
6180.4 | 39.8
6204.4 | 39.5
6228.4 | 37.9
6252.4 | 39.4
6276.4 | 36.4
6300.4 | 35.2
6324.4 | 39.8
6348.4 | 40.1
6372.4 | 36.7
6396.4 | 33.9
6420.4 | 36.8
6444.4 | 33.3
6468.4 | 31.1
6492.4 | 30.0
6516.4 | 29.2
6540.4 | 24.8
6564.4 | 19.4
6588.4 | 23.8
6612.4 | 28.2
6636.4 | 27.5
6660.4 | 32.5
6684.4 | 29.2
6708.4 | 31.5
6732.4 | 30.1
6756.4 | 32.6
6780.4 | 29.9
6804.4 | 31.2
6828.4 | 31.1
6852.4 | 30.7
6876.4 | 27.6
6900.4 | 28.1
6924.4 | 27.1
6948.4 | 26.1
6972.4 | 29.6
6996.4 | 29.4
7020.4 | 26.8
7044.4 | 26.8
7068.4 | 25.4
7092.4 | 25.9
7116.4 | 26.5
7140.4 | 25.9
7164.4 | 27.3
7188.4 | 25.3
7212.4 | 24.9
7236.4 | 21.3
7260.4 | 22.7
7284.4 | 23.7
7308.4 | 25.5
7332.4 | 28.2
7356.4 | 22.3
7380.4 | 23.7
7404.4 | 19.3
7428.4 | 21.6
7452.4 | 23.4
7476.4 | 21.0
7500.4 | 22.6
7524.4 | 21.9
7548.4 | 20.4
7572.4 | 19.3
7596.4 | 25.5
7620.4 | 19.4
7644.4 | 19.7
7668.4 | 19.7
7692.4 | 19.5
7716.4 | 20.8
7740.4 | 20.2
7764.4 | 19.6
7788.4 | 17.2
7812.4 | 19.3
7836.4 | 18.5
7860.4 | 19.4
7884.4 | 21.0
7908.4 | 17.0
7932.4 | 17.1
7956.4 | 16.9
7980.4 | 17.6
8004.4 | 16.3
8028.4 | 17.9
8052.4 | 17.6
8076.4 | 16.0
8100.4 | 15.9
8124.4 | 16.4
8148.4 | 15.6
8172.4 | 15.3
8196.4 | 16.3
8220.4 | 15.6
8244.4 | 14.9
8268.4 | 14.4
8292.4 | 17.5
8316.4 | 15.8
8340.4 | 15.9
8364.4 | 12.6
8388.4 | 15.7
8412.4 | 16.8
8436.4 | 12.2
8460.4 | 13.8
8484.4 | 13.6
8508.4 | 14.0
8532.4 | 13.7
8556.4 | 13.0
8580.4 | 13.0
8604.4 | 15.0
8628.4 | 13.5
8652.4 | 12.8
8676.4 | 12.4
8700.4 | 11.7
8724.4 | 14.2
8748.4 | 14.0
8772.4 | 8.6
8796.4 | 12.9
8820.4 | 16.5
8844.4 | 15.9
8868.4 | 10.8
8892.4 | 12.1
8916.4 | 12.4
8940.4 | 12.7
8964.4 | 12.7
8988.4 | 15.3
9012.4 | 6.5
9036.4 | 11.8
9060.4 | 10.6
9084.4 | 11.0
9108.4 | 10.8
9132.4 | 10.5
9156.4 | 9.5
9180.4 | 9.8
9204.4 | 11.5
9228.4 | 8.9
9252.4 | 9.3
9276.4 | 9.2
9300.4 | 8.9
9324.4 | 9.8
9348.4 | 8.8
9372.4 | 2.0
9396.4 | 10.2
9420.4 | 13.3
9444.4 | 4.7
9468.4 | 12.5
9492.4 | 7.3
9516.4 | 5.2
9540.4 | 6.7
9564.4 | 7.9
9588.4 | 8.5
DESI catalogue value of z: 0.00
